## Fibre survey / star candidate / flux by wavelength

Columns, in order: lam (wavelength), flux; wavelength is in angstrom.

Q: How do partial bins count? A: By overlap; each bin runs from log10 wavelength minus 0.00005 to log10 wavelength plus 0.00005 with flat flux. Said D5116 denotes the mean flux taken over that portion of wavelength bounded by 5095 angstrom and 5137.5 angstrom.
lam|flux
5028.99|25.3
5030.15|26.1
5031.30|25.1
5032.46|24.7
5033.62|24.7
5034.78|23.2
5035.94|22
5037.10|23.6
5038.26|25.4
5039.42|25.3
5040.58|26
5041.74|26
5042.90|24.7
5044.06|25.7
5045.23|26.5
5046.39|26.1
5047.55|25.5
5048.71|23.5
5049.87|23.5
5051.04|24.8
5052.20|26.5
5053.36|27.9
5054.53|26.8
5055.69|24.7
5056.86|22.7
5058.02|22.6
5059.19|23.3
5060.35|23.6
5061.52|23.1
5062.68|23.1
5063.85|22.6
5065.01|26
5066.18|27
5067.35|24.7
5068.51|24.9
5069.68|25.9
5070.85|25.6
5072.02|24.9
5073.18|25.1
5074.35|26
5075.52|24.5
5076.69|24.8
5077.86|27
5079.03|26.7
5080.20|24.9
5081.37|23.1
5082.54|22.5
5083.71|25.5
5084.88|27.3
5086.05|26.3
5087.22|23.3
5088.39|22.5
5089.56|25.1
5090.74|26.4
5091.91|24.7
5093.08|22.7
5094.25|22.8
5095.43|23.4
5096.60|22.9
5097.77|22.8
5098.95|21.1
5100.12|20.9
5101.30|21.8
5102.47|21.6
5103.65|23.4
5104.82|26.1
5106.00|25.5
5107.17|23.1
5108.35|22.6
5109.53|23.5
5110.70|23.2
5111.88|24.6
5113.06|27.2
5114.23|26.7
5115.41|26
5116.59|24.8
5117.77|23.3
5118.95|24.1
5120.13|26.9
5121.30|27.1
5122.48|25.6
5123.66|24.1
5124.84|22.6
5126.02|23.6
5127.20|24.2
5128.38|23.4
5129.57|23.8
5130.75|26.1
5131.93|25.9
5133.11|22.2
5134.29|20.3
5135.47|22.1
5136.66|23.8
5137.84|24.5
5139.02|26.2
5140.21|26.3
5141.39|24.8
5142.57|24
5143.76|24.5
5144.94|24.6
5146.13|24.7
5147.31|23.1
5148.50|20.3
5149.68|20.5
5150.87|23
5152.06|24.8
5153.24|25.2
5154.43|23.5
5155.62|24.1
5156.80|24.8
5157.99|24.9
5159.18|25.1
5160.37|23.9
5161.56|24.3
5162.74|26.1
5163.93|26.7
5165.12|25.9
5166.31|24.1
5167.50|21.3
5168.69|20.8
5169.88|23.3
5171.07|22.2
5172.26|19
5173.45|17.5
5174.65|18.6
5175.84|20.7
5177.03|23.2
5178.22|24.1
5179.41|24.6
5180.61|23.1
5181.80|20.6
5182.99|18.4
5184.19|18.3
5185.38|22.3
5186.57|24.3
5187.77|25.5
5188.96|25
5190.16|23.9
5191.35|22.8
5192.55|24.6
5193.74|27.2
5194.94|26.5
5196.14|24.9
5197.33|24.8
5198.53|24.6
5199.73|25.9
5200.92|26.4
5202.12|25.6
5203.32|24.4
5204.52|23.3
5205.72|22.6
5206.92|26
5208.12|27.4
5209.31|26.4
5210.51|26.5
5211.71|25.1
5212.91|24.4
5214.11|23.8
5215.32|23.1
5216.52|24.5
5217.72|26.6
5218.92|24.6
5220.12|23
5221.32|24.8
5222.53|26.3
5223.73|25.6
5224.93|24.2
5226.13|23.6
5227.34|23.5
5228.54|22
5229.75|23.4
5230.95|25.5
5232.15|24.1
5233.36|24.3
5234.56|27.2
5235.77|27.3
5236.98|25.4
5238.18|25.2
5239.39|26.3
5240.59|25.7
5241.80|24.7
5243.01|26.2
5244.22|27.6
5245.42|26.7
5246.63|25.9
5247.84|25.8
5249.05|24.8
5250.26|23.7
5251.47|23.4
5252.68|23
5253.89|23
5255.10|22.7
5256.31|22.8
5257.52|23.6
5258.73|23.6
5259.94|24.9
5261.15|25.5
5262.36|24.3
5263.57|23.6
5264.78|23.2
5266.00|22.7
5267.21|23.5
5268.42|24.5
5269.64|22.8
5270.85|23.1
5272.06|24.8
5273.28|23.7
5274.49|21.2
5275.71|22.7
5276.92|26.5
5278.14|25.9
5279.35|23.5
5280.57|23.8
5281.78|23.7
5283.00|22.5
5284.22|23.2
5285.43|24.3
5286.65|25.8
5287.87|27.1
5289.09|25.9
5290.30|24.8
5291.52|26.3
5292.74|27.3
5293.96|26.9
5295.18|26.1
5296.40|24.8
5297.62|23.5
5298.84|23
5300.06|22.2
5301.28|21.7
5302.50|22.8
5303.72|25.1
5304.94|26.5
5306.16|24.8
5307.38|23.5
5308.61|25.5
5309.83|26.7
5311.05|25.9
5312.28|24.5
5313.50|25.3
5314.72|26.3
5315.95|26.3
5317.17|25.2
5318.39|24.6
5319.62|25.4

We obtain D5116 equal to 23.9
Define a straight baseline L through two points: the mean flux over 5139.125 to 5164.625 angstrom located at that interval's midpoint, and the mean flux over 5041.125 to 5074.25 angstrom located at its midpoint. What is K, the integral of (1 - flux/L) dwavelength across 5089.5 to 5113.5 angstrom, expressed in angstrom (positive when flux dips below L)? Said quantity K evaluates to 1.1 angstrom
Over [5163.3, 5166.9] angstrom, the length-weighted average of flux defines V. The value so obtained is 25.6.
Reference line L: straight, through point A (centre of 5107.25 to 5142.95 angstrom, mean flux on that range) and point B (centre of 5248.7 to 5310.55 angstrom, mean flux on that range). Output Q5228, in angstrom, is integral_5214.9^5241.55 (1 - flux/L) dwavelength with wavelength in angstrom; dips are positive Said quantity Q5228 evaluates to -0.6 angstrom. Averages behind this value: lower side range 24.4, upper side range 24.2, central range 24.8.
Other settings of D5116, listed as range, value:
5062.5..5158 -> 24.3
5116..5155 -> 24.1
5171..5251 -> 24.3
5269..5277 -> 23.3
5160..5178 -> 22.5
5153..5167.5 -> 24.7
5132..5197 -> 23.4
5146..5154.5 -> 23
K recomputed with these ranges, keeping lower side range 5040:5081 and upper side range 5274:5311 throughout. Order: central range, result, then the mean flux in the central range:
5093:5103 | 1.11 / 22.2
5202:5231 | 0.17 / 24.6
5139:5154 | 0.59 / 23.9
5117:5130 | 0.26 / 24.4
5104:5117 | 0.07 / 24.8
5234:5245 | -0.65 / 26.2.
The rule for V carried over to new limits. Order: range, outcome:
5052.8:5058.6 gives 24.9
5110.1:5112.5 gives 23.9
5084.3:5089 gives 24.9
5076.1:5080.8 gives 25.8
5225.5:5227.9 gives 23.5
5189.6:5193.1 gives 23.8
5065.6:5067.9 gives 25.8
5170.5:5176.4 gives 19.6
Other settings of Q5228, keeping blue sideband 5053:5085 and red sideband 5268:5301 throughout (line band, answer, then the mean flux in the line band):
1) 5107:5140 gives 0.46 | 24.4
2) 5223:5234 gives 0.21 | 24.1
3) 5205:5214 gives -0.30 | 25.4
